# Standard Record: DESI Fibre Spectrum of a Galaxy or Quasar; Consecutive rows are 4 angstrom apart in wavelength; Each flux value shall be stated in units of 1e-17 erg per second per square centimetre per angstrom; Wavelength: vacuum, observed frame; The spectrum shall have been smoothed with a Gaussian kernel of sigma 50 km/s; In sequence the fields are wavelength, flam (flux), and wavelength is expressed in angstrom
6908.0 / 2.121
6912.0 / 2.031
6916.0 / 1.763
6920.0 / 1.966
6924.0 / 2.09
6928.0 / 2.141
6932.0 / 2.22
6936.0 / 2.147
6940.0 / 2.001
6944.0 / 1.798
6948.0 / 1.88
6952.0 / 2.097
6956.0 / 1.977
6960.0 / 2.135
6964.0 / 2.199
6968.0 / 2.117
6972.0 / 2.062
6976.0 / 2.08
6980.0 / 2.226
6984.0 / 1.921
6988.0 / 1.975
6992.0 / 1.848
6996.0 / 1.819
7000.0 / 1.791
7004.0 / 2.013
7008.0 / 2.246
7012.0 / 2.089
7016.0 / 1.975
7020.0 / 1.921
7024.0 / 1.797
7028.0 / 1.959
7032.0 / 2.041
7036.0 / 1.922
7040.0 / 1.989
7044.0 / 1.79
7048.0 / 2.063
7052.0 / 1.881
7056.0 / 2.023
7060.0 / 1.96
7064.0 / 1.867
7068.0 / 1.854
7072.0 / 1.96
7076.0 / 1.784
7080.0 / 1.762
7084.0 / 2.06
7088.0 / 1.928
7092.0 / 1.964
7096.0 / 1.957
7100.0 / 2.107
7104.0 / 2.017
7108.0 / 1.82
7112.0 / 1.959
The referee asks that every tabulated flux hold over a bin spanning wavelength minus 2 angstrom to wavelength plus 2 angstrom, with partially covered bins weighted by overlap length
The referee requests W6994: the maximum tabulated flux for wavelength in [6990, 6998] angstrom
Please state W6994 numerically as 1.848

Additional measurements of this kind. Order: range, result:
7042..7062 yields 2.063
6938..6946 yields 2.001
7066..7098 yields 2.06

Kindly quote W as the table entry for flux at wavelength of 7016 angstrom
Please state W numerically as 1.975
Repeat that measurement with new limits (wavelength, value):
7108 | 1.82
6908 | 2.121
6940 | 2.001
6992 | 1.848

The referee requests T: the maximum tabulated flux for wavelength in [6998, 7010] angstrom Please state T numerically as 2.246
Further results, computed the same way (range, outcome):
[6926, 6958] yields 2.22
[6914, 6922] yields 1.966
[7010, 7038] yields 2.089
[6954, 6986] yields 2.226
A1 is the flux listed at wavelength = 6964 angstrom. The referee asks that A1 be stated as 2.199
